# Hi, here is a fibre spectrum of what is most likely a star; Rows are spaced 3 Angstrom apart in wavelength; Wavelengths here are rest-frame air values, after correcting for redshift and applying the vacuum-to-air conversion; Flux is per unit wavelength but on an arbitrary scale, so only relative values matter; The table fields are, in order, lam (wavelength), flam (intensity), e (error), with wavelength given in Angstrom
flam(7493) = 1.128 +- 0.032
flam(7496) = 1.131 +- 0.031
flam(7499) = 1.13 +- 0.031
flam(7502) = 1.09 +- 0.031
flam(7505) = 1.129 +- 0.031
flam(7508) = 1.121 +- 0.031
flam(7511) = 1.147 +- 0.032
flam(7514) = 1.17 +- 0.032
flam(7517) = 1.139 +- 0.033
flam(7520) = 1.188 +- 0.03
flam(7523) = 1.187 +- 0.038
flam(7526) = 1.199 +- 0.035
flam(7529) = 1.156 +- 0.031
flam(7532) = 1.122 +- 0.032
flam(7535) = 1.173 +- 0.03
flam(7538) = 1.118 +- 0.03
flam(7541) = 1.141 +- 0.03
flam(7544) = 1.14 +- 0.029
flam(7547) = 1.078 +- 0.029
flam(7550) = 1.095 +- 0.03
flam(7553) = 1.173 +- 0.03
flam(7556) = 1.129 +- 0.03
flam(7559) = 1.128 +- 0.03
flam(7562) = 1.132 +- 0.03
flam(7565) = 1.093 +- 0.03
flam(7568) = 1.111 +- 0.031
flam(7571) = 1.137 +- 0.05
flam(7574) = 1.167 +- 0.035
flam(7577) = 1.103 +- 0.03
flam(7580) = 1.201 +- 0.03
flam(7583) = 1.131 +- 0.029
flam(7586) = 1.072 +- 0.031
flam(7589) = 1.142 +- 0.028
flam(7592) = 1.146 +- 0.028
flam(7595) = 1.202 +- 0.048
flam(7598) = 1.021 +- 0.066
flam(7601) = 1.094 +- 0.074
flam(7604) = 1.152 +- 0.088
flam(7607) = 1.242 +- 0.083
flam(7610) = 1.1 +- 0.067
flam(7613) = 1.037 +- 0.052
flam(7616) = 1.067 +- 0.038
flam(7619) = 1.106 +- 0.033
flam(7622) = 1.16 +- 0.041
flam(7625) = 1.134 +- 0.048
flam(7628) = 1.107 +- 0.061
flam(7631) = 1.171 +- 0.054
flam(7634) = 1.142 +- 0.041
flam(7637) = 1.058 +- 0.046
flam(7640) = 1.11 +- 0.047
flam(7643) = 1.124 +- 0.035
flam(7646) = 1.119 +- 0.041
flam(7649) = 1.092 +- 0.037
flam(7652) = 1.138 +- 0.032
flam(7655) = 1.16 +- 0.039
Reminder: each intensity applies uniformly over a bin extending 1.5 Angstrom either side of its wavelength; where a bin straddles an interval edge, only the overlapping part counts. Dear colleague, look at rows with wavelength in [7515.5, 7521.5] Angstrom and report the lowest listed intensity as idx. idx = 1.139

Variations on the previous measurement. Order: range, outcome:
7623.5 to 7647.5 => 1.058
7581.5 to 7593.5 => 1.072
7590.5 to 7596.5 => 1.146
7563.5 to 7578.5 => 1.093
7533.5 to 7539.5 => 1.118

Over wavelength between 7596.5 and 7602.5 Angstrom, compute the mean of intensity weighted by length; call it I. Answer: 1.06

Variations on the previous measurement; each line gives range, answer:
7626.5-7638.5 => 1.12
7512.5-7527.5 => 1.18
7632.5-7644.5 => 1.11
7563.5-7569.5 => 1.1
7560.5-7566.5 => 1.11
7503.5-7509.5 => 1.12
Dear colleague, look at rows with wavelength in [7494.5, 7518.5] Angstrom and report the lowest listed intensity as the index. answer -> 1.09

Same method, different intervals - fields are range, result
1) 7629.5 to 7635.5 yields 1.142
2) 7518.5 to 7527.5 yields 1.187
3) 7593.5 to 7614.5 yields 1.021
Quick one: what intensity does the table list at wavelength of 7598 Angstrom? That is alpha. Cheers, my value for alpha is 1.021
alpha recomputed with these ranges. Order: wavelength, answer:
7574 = 1.167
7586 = 1.072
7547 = 1.078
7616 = 1.067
